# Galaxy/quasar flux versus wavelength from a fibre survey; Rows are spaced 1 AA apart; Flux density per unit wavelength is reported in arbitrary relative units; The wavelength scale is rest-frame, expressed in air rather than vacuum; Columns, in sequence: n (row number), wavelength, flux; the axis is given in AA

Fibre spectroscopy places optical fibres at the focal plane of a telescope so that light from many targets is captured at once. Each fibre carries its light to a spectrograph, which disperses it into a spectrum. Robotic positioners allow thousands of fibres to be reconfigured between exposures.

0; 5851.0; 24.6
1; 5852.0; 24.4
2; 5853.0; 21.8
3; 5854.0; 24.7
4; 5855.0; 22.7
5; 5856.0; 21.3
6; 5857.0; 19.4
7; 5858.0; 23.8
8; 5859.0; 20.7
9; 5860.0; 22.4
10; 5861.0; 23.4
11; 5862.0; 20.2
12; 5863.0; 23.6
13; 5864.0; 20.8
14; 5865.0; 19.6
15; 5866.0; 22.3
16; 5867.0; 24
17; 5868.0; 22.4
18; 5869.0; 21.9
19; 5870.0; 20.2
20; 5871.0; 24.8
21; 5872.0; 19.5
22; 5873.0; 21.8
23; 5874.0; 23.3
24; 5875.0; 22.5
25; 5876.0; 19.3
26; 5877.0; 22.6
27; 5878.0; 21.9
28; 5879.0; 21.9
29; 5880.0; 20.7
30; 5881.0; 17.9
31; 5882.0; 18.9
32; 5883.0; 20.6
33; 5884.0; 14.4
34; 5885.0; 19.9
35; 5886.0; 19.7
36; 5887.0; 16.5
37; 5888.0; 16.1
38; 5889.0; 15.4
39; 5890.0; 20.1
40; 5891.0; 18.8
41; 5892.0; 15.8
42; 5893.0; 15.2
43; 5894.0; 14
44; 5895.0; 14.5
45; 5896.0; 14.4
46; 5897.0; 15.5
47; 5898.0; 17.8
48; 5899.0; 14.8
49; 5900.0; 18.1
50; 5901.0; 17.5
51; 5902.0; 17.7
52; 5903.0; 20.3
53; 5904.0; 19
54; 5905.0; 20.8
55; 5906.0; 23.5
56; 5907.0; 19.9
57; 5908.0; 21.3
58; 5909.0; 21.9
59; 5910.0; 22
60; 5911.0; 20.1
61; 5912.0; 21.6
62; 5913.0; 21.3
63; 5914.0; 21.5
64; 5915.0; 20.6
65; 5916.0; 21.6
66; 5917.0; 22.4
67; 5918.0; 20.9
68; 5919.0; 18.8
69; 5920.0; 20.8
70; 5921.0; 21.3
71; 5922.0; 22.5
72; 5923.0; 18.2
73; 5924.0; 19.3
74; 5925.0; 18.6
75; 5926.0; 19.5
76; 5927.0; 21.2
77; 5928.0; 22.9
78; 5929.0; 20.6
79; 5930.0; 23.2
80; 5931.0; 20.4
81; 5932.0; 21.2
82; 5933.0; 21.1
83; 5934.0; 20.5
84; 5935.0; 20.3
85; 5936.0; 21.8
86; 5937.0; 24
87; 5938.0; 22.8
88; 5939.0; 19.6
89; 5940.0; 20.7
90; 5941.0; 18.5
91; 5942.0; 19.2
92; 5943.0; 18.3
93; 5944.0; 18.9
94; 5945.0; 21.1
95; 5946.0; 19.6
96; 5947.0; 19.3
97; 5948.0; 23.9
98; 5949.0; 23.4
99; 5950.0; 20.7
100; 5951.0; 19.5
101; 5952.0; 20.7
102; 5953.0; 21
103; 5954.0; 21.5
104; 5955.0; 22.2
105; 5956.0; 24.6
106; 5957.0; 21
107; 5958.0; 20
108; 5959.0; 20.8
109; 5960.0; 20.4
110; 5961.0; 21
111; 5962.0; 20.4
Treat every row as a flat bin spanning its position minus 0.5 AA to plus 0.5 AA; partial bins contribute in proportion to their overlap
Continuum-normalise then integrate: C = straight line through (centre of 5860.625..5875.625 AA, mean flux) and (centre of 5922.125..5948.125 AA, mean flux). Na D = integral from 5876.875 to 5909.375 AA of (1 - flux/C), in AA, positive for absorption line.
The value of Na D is 4.70 AA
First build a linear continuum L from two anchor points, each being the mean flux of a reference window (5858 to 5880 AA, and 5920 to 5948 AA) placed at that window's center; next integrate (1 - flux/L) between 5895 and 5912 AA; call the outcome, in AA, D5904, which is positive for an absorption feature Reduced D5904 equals 1.8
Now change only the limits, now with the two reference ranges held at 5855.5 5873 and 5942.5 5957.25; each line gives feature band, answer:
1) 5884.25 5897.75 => 3.1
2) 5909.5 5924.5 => 0.3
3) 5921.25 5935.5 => 0.4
